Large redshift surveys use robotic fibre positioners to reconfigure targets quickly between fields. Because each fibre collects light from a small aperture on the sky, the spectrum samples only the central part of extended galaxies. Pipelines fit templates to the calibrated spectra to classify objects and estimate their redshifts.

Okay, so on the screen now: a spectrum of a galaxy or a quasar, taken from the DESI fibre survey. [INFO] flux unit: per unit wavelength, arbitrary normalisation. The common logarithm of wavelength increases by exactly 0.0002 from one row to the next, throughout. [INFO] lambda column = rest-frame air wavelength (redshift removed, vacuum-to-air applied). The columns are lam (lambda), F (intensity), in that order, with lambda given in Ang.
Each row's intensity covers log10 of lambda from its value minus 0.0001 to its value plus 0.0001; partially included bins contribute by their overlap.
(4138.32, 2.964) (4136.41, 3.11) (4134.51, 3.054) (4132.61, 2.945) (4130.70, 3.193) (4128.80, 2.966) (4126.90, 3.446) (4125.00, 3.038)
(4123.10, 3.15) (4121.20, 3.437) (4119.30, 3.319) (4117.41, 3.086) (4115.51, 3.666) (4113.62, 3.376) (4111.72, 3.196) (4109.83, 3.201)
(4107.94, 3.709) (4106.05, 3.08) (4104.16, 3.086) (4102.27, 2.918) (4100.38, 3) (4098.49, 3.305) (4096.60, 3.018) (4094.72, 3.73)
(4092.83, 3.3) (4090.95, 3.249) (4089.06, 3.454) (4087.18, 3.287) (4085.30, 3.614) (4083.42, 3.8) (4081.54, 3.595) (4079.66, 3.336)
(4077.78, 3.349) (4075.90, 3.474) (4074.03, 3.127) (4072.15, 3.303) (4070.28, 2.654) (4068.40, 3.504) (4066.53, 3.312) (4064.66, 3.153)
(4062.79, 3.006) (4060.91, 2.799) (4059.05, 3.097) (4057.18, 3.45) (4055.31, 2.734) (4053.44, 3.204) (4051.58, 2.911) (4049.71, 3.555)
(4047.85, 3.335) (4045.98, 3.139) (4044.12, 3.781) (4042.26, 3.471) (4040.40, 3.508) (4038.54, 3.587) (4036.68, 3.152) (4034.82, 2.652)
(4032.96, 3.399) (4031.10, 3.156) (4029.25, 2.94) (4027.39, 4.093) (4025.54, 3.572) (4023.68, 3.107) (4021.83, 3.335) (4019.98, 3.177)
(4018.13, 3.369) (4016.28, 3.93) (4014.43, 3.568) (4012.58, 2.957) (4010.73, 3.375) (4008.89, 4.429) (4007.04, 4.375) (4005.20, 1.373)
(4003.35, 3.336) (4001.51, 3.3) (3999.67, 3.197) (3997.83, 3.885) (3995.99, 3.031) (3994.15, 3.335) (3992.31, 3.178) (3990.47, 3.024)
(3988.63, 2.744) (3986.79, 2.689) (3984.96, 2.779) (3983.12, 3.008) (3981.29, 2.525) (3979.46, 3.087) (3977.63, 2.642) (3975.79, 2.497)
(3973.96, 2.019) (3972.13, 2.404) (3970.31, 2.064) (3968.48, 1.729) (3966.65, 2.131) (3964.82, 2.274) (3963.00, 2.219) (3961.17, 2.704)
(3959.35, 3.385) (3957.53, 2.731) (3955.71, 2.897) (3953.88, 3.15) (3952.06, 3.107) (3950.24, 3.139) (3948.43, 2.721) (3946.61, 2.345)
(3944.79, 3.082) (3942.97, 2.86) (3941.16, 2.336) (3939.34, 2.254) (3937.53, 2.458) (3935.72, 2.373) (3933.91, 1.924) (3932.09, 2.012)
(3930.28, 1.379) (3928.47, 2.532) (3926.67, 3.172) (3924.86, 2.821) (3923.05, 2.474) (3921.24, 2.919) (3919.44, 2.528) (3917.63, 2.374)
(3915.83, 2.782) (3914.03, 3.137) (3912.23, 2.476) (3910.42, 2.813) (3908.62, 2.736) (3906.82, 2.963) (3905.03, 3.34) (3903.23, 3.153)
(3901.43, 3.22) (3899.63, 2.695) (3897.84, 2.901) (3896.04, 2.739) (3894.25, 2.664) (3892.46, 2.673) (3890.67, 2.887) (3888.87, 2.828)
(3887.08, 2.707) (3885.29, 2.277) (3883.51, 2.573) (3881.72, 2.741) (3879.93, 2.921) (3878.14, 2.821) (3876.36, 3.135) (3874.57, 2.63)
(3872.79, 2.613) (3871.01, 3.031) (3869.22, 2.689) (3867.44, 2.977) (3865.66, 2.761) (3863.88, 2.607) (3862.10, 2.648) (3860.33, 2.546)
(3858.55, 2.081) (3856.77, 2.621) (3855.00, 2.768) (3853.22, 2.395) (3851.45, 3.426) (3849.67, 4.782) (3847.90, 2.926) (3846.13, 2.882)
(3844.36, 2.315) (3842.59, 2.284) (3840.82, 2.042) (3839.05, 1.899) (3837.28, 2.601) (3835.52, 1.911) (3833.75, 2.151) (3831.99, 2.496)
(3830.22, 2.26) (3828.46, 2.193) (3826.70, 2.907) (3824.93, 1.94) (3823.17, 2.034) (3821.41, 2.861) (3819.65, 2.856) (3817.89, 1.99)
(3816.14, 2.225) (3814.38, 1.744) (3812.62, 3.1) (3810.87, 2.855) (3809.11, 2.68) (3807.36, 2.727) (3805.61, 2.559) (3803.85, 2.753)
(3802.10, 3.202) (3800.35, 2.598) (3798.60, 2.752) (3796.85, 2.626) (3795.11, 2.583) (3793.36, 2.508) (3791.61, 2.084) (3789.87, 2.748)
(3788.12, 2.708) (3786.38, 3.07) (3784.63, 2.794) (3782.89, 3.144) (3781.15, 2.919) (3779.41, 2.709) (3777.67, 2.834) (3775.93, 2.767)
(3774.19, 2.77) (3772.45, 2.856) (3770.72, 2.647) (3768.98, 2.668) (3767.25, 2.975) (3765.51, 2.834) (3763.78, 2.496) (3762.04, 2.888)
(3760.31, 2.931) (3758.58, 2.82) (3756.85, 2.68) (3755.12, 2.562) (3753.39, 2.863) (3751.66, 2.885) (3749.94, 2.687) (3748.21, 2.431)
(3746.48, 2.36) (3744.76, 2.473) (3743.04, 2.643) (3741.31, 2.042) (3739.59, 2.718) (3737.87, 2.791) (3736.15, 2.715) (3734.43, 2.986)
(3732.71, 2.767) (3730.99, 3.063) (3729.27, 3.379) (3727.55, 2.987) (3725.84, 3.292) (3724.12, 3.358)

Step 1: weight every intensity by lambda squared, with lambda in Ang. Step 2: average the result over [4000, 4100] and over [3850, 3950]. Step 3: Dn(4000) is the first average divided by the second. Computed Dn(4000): 1.3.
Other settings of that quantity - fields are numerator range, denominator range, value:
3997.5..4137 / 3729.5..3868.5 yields 1.42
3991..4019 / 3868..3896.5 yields 1.31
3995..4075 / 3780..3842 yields 1.46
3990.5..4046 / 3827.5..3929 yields 1.33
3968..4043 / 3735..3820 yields 1.31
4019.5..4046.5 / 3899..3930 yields 1.27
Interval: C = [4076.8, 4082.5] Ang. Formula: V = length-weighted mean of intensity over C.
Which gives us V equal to 3.43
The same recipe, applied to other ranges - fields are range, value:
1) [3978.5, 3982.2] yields 2.81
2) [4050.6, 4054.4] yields 3.06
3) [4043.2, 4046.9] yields 3.46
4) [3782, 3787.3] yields 3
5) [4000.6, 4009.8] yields 3.36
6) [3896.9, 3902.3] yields 2.93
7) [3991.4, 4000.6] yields 3.33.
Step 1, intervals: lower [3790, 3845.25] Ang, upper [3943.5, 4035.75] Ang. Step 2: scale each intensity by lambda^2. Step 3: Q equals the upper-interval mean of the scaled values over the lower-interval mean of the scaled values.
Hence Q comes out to 1.33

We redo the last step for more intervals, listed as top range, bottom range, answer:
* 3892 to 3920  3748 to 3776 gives 1.11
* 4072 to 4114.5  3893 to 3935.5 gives 1.36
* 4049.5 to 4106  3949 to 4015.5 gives 1.17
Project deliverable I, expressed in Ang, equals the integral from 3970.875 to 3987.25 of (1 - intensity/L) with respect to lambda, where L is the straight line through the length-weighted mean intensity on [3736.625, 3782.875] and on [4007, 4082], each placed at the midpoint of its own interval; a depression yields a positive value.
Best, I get 2.9 Ang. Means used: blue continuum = 2.71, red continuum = 3.33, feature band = 2.62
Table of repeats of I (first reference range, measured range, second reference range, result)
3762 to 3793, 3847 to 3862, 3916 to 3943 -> -1.9 Ang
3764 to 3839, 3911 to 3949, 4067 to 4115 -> 5.1 Ang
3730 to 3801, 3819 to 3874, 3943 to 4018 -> 3.9 Ang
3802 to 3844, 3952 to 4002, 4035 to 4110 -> 3.1 Ang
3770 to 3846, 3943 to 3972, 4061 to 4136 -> 2.7 Ang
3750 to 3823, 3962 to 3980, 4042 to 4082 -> 4.5 Ang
